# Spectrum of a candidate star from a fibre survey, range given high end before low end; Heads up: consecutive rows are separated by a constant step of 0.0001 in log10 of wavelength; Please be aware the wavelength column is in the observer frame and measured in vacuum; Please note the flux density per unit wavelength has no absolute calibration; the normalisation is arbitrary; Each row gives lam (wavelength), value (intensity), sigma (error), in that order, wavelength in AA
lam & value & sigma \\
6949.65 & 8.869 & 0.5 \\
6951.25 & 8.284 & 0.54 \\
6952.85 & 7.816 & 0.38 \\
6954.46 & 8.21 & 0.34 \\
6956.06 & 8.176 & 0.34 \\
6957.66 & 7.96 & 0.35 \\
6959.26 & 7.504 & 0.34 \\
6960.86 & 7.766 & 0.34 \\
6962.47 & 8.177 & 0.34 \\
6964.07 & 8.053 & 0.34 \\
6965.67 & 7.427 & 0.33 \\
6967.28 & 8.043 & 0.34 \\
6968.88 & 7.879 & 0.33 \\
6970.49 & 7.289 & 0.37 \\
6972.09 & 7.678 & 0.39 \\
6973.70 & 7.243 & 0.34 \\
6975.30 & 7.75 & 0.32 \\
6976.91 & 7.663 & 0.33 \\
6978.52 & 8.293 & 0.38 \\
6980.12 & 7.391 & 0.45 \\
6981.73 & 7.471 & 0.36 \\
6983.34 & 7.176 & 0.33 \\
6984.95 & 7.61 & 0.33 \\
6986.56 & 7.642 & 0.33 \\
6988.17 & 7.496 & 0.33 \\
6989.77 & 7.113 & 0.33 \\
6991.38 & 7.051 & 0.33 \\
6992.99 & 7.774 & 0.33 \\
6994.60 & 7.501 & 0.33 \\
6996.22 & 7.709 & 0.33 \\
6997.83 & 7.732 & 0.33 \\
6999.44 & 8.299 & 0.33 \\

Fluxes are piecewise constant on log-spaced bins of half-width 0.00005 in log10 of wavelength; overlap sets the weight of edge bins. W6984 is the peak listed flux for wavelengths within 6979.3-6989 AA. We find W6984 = 7.642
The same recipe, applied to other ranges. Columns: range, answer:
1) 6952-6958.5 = 8.21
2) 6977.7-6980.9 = 8.293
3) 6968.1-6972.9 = 7.879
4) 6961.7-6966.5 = 8.177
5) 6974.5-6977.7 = 7.75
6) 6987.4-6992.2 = 7.496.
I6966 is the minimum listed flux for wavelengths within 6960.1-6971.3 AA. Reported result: 7.289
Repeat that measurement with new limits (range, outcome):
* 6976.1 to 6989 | 7.176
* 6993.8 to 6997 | 7.501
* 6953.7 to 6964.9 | 7.504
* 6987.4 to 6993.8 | 7.051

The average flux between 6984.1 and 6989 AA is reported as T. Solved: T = 7.58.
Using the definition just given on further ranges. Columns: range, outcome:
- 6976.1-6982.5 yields 7.7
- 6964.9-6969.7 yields 7.77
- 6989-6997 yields 7.42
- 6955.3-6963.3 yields 7.92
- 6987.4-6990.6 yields 7.32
